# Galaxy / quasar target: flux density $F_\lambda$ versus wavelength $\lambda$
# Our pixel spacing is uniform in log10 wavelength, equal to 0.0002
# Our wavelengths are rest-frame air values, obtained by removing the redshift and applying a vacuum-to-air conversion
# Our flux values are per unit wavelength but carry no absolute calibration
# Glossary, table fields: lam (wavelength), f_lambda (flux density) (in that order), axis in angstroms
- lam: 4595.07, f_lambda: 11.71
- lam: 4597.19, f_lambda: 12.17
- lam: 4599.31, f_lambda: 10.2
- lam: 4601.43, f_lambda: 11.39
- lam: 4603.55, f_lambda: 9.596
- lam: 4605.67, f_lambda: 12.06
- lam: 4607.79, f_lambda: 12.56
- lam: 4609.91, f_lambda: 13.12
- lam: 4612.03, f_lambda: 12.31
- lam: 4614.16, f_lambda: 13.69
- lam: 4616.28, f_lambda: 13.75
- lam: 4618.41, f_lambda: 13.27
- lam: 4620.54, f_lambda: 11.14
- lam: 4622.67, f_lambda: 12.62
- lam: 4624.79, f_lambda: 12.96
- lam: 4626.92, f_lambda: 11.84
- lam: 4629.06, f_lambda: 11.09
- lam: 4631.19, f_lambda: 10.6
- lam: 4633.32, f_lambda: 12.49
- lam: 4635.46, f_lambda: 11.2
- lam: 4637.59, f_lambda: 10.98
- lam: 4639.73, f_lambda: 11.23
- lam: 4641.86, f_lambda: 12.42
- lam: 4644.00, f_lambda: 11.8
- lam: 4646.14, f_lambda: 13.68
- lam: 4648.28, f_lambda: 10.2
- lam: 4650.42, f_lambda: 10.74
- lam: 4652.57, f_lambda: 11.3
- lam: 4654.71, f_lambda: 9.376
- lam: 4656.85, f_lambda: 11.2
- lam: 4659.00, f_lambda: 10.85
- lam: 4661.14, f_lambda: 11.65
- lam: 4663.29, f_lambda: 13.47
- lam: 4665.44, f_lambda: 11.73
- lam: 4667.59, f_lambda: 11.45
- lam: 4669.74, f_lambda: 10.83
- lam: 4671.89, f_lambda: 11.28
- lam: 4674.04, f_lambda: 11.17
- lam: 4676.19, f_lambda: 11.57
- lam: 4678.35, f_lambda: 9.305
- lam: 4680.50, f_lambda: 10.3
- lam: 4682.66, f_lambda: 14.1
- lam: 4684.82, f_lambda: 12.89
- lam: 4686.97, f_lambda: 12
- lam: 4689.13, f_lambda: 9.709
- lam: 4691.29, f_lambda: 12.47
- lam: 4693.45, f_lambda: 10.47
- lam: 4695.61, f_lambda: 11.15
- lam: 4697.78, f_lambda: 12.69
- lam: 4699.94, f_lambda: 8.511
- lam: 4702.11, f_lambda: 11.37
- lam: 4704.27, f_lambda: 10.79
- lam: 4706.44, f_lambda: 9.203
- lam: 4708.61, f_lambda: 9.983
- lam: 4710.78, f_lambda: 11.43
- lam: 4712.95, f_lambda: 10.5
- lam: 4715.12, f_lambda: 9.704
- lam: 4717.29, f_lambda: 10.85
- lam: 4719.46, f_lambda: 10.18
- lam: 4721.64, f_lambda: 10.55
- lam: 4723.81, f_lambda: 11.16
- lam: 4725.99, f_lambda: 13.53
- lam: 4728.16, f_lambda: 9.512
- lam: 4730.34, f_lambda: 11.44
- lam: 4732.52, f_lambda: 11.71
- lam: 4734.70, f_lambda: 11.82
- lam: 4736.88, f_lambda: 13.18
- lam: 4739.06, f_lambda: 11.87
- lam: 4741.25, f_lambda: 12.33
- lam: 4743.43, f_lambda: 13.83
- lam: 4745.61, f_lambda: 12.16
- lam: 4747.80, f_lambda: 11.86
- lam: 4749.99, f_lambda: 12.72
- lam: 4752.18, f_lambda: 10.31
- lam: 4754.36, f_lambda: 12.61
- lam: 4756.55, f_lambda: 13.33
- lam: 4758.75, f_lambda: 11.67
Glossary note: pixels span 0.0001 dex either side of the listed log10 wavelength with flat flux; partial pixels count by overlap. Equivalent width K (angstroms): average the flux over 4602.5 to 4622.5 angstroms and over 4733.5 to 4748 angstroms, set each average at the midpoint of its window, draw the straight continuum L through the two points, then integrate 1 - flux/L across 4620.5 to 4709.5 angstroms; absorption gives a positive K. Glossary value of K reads 7.8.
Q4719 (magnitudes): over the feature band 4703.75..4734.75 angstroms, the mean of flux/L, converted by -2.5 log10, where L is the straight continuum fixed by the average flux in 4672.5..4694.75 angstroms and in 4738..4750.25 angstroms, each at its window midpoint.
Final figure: 0.117 mag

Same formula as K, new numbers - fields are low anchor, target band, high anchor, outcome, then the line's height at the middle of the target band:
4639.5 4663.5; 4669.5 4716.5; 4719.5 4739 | 2.1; 11.5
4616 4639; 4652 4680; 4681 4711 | 0.9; 11.5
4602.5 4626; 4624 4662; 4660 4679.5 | 1.6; 11.9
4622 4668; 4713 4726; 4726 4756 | 1.3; 11.9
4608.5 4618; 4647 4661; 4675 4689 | 1.7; 12.2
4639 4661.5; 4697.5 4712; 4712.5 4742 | 1.1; 11.3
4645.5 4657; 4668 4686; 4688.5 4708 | -1.0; 10.8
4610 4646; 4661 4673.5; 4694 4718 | -0.4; 11.3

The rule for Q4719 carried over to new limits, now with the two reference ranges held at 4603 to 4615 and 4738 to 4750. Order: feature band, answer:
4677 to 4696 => 0.09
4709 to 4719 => 0.18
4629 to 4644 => 0.08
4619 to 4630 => 0.03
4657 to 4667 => 0.05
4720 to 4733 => 0.11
